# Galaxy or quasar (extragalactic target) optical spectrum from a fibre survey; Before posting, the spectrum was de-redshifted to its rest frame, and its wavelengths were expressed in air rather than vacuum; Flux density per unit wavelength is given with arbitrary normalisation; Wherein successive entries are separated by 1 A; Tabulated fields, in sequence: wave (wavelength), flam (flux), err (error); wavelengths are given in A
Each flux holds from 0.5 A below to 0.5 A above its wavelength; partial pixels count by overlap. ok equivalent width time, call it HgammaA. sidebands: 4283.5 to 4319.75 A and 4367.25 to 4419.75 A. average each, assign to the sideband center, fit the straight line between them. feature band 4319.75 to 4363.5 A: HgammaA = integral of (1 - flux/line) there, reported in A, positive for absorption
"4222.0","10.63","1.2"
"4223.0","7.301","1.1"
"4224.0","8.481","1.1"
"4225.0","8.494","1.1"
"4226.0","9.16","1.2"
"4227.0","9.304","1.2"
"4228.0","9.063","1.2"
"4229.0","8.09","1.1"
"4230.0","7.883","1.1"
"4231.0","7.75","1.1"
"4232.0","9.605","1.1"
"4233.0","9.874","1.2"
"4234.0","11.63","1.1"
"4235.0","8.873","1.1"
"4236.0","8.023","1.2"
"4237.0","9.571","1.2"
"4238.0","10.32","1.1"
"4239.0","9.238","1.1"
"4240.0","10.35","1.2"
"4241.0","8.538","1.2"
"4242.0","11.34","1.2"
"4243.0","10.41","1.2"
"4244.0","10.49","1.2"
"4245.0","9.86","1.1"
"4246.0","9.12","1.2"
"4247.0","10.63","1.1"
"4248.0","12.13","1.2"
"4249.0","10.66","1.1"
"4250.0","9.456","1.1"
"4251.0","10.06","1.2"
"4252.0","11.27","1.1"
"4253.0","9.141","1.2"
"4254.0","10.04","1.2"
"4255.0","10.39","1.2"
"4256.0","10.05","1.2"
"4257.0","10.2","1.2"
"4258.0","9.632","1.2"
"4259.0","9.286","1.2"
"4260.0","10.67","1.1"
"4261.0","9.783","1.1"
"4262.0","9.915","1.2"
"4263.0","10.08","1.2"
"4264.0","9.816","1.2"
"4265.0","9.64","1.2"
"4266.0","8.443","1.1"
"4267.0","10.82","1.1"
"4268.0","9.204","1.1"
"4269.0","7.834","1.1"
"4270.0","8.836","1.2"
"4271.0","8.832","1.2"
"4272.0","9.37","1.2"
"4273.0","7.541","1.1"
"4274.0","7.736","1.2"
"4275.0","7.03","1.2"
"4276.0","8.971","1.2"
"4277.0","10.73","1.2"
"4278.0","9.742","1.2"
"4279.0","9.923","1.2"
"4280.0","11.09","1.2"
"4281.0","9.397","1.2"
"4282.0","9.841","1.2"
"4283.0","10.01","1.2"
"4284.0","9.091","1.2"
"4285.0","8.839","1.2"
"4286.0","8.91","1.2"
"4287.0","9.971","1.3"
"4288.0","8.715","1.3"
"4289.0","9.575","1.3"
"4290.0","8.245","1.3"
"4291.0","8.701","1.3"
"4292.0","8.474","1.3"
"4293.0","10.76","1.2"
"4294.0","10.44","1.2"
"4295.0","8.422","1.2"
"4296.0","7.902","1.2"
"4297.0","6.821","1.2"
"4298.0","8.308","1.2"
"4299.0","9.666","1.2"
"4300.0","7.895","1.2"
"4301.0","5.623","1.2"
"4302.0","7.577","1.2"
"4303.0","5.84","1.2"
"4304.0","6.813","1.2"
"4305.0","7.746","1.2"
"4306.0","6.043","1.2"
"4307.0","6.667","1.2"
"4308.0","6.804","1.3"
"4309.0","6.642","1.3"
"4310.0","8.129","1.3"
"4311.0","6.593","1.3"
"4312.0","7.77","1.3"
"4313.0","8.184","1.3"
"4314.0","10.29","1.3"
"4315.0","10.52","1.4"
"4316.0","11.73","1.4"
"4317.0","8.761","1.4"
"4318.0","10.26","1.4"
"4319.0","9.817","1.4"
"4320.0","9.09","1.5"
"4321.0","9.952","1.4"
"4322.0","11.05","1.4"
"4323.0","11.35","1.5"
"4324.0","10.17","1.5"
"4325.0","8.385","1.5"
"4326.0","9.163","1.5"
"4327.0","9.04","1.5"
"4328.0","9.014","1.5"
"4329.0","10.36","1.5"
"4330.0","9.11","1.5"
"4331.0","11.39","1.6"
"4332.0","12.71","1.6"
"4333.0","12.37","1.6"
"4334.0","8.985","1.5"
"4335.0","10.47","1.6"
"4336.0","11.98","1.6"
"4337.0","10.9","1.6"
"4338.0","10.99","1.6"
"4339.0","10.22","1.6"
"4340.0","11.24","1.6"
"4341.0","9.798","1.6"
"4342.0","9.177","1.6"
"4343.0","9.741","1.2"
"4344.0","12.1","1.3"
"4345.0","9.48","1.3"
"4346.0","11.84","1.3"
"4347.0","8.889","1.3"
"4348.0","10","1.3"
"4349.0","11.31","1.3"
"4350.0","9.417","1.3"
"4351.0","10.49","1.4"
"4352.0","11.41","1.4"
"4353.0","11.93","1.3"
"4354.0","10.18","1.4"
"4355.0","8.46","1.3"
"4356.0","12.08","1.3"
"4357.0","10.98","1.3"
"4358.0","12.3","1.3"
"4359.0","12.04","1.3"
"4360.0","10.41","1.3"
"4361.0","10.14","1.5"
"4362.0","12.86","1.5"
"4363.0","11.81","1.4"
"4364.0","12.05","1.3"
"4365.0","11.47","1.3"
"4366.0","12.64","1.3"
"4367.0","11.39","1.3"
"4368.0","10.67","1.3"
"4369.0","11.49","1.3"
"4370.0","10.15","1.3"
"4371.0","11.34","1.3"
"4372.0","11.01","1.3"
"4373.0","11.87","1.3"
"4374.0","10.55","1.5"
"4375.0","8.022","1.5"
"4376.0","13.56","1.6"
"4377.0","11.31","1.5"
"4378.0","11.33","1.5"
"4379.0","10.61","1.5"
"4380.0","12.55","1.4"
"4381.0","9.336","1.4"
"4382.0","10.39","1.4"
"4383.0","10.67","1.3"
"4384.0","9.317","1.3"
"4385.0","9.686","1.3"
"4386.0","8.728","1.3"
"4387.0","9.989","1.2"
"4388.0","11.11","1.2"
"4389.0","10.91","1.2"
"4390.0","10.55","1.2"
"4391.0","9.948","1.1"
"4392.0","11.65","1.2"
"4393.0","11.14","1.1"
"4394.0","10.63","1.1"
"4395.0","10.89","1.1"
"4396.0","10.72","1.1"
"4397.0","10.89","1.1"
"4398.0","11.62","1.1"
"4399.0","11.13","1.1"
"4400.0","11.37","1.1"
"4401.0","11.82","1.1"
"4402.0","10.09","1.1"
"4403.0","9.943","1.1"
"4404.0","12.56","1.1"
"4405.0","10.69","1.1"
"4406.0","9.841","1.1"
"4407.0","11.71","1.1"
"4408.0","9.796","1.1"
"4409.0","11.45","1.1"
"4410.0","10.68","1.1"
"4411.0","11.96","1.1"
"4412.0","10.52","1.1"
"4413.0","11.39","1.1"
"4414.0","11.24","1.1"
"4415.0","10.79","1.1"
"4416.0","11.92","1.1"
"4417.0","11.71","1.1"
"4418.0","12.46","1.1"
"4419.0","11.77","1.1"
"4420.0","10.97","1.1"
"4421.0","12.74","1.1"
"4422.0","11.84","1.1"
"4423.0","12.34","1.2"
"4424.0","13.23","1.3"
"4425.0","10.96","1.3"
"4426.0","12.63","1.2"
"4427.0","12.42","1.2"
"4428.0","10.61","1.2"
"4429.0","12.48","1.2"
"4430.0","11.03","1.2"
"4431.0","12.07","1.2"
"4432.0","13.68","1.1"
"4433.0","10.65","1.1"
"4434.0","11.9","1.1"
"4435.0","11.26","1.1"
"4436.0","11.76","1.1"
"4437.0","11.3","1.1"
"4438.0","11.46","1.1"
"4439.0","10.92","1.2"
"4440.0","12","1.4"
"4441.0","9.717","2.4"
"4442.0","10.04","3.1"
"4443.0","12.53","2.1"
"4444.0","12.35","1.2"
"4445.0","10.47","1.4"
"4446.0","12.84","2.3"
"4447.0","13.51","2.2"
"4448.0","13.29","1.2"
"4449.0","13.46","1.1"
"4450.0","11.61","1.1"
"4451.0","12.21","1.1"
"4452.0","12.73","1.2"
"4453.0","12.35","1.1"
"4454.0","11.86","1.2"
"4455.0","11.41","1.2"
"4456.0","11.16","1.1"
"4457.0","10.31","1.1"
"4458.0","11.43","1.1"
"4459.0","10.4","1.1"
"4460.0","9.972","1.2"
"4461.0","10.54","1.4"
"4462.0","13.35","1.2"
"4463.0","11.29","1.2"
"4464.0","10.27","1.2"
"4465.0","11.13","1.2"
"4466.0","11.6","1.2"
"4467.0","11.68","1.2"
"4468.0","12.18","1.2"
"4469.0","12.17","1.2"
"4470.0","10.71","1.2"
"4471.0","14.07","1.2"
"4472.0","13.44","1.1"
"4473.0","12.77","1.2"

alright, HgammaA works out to -4.9 A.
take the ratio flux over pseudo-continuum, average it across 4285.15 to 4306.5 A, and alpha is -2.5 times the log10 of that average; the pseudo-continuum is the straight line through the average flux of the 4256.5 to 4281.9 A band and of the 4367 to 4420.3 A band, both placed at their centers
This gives 0.18 mag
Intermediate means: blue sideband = 9.39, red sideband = 10.9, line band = 8.22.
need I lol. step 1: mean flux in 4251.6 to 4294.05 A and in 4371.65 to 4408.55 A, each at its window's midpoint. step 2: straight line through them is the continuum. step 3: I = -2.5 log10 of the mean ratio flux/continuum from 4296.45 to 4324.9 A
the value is 0.17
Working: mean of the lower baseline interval 9.45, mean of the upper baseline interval 10.8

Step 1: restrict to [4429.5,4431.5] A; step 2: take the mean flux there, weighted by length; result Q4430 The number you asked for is 11.6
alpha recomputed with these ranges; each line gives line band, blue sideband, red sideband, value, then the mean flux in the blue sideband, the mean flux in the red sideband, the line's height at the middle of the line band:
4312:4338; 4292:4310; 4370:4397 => -0.19 mag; 7.68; 10.7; 8.55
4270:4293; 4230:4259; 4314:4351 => 0.10 mag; 9.9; 10.3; 10.1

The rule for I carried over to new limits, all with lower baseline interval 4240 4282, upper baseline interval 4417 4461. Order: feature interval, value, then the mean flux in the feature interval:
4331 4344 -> -0.021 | 10.8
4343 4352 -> 0.026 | 10.5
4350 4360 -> -0.018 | 11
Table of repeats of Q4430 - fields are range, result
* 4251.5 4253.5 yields 10.2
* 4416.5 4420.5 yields 11.7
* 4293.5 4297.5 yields 8.4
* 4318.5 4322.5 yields 9.98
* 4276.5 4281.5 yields 10.2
